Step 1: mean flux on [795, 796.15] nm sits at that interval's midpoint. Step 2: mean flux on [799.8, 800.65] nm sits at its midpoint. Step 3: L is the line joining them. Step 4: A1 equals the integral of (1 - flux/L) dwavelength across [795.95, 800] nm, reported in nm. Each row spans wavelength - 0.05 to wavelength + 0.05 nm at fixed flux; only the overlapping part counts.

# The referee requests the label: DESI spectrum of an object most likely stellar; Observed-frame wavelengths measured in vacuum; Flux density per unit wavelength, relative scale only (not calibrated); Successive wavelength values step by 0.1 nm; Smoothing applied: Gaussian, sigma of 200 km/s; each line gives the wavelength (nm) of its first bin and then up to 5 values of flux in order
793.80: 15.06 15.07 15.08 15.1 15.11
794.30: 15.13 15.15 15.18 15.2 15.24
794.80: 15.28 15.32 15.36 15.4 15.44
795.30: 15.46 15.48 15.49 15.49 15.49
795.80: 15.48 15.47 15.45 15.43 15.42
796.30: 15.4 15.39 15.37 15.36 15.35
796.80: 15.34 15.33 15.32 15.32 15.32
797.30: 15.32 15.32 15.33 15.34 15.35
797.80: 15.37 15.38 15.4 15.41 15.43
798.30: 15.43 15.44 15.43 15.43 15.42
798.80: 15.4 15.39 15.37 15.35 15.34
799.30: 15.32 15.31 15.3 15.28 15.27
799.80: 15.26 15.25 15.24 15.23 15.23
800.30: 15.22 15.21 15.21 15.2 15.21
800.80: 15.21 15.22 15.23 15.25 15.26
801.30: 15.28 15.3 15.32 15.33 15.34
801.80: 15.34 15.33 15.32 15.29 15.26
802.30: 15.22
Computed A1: -0.01 nm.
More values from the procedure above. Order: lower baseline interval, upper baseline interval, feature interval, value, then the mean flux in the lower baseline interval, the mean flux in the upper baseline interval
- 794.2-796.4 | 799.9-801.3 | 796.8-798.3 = 0.00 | 15.4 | 15.2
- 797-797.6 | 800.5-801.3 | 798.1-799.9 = -0.01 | 15.3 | 15.2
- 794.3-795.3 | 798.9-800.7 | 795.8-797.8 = -0.01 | 15.3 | 15.3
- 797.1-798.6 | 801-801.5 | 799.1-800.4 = 0.00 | 15.4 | 15.3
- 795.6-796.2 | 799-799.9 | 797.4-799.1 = 0.00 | 15.5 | 15.3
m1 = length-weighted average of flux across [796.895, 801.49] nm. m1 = 15.3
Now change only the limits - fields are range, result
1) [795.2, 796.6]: 15.4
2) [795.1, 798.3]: 15.4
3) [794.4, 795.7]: 15.4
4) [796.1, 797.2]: 15.4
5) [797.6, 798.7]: 15.4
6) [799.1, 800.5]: 15.3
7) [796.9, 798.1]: 15.3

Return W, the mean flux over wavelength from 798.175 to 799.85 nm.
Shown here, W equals 15.4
